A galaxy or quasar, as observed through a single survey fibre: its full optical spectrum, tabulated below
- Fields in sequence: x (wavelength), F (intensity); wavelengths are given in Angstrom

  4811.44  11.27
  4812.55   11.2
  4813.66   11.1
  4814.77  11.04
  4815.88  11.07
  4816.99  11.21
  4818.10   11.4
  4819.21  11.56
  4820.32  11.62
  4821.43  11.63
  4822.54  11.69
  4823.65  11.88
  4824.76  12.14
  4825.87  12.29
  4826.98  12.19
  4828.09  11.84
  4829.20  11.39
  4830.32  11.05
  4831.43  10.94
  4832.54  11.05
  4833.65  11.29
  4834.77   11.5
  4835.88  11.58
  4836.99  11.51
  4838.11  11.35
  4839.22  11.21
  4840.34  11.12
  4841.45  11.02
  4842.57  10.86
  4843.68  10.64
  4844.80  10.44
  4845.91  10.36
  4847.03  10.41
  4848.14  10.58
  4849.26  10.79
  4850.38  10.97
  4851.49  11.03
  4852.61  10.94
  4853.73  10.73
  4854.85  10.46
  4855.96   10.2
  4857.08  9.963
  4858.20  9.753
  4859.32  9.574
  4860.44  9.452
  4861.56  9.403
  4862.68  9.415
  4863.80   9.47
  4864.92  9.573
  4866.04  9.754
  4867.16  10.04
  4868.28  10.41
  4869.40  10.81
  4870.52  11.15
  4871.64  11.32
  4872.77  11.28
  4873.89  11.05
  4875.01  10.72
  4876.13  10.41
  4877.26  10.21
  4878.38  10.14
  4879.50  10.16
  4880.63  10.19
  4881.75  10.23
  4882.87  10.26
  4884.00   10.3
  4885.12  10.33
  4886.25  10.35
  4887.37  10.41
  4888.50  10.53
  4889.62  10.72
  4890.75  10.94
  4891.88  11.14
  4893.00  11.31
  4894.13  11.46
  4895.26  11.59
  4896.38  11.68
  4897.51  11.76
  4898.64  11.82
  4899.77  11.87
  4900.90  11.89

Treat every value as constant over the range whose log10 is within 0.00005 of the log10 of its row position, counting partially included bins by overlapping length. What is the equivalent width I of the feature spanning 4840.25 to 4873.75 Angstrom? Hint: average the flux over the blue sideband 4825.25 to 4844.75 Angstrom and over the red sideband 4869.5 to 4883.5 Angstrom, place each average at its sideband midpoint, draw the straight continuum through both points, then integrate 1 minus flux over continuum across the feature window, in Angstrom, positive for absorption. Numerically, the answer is 1.7 Angstrom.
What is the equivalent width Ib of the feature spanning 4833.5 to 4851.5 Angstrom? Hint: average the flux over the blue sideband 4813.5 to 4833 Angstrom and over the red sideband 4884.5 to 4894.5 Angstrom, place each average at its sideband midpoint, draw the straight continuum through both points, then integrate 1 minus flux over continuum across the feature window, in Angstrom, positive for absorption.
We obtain 0.5 Angstrom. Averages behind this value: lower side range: 11.5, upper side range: 10.8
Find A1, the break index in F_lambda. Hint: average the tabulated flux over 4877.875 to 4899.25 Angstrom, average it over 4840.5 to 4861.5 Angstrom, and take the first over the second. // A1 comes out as 1.04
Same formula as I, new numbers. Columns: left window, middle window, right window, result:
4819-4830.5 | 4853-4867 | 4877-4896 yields 1.6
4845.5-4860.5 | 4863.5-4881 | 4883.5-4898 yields 0.4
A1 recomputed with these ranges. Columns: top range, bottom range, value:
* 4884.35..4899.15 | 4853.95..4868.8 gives 1.13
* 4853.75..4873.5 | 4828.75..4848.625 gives 0.92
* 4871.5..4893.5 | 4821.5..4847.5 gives 0.94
